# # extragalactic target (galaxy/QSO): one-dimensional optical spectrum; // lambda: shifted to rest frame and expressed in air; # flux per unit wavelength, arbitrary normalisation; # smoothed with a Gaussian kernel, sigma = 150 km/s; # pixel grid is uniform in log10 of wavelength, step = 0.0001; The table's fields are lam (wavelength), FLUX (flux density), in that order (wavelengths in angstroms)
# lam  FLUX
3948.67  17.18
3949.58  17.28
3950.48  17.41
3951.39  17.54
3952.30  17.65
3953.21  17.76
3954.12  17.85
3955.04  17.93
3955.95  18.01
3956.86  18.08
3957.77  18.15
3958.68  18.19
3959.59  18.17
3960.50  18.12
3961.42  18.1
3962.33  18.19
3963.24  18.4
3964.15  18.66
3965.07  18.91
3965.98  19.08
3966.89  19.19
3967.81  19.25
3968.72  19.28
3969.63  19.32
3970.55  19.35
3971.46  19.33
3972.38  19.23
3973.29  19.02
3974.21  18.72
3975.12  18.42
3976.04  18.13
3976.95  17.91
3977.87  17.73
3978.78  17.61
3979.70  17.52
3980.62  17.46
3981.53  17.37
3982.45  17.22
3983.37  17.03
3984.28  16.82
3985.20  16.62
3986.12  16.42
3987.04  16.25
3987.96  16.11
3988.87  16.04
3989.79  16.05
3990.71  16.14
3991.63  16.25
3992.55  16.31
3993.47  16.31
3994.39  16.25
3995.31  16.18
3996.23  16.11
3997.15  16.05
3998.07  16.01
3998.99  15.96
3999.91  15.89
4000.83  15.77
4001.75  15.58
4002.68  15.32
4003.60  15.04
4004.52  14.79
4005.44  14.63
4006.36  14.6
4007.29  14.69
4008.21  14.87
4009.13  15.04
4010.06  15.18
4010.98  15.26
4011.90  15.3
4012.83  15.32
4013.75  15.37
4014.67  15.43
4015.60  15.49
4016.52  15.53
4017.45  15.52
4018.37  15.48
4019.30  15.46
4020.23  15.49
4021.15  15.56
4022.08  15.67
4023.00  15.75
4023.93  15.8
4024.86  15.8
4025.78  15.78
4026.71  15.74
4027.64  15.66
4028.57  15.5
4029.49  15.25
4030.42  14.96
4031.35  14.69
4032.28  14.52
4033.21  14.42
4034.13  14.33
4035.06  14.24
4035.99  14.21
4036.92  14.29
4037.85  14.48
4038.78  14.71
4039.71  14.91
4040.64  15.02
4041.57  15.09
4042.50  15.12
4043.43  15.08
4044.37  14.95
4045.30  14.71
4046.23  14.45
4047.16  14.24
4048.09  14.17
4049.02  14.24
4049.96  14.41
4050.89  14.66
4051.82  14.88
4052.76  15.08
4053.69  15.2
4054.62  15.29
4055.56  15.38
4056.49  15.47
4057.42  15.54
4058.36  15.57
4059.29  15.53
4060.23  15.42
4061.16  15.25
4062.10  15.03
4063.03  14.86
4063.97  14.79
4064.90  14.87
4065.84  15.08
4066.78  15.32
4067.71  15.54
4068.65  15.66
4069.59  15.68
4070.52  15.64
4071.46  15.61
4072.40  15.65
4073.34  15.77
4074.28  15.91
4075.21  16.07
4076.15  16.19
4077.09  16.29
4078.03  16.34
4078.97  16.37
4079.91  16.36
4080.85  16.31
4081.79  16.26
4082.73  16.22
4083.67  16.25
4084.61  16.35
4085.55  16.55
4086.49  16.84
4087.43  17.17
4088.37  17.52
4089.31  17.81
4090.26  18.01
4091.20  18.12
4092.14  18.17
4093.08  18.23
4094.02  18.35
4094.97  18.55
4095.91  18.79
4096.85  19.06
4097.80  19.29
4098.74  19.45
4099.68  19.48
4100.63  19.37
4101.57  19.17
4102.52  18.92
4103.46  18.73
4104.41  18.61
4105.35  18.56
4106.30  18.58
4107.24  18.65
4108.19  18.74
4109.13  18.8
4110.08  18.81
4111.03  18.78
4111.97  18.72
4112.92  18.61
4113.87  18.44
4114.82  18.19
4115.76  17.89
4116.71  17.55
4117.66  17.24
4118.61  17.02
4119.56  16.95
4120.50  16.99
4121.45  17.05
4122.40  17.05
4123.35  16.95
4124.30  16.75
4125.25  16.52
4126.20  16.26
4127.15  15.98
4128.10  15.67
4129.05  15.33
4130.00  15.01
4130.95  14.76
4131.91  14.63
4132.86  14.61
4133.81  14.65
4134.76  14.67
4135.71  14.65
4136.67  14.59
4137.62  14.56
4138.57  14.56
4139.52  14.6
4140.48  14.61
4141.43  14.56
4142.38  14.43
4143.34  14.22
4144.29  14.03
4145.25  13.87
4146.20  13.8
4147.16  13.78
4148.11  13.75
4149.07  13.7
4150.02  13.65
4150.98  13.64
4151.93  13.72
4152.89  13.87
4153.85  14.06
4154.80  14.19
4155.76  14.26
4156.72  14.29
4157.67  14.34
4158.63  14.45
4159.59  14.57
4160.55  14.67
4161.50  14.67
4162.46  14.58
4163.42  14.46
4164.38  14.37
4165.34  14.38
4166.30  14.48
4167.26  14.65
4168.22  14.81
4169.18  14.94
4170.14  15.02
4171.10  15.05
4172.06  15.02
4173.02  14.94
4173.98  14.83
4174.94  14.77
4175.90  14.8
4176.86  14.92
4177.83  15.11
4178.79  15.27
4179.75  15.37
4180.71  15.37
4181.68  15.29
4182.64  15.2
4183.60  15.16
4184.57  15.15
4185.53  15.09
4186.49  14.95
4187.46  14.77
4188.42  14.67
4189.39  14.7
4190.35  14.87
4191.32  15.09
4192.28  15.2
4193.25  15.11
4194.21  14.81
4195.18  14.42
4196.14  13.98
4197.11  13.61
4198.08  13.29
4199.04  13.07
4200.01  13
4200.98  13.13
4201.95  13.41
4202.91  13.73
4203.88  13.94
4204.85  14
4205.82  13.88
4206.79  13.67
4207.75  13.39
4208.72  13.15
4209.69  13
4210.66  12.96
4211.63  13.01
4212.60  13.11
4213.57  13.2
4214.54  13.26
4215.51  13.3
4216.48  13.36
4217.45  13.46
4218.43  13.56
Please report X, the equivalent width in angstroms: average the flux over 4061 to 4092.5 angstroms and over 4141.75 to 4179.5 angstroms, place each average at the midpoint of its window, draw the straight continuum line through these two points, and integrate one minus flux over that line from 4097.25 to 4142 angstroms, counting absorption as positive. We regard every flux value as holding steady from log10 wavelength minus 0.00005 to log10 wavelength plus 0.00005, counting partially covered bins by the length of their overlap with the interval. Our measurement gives -5.0 angstroms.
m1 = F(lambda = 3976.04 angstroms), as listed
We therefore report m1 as 18.13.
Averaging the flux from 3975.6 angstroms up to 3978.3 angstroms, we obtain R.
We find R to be 17.9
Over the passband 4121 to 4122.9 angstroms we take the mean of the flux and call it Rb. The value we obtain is 17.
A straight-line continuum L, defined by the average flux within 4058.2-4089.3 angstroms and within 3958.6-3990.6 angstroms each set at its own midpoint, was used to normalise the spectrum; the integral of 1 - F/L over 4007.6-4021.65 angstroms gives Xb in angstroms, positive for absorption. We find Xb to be 1.46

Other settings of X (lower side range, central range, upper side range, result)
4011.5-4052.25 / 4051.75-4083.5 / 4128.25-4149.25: -1.66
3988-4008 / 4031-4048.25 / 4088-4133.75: 1.91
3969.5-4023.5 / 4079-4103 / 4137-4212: -4.03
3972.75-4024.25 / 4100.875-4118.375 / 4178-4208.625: -3.86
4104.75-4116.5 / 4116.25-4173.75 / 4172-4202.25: 6.33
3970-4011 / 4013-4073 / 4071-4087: 4.44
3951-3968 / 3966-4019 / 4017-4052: 0.78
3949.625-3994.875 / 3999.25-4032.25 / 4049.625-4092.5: 3.13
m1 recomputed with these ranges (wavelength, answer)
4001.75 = 15.58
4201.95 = 13.41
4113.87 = 18.44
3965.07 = 18.91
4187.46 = 14.77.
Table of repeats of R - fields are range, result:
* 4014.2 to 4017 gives 15.5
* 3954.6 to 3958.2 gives 18.1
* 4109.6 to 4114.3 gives 18.6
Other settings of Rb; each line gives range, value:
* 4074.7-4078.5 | 16.2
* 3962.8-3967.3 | 18.9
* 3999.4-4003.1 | 15.6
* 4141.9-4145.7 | 14.1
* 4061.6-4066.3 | 14.9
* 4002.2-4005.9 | 14.9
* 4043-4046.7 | 14.8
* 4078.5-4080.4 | 16.4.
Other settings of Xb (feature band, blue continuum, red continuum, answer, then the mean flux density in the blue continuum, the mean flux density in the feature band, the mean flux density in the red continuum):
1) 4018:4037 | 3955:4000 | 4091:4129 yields 2.75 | 17.6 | 15.2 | 18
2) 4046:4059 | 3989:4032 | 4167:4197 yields 0.40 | 15.5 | 14.9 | 14.9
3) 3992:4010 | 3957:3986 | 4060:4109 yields 2.41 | 18.3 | 15.5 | 17.1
